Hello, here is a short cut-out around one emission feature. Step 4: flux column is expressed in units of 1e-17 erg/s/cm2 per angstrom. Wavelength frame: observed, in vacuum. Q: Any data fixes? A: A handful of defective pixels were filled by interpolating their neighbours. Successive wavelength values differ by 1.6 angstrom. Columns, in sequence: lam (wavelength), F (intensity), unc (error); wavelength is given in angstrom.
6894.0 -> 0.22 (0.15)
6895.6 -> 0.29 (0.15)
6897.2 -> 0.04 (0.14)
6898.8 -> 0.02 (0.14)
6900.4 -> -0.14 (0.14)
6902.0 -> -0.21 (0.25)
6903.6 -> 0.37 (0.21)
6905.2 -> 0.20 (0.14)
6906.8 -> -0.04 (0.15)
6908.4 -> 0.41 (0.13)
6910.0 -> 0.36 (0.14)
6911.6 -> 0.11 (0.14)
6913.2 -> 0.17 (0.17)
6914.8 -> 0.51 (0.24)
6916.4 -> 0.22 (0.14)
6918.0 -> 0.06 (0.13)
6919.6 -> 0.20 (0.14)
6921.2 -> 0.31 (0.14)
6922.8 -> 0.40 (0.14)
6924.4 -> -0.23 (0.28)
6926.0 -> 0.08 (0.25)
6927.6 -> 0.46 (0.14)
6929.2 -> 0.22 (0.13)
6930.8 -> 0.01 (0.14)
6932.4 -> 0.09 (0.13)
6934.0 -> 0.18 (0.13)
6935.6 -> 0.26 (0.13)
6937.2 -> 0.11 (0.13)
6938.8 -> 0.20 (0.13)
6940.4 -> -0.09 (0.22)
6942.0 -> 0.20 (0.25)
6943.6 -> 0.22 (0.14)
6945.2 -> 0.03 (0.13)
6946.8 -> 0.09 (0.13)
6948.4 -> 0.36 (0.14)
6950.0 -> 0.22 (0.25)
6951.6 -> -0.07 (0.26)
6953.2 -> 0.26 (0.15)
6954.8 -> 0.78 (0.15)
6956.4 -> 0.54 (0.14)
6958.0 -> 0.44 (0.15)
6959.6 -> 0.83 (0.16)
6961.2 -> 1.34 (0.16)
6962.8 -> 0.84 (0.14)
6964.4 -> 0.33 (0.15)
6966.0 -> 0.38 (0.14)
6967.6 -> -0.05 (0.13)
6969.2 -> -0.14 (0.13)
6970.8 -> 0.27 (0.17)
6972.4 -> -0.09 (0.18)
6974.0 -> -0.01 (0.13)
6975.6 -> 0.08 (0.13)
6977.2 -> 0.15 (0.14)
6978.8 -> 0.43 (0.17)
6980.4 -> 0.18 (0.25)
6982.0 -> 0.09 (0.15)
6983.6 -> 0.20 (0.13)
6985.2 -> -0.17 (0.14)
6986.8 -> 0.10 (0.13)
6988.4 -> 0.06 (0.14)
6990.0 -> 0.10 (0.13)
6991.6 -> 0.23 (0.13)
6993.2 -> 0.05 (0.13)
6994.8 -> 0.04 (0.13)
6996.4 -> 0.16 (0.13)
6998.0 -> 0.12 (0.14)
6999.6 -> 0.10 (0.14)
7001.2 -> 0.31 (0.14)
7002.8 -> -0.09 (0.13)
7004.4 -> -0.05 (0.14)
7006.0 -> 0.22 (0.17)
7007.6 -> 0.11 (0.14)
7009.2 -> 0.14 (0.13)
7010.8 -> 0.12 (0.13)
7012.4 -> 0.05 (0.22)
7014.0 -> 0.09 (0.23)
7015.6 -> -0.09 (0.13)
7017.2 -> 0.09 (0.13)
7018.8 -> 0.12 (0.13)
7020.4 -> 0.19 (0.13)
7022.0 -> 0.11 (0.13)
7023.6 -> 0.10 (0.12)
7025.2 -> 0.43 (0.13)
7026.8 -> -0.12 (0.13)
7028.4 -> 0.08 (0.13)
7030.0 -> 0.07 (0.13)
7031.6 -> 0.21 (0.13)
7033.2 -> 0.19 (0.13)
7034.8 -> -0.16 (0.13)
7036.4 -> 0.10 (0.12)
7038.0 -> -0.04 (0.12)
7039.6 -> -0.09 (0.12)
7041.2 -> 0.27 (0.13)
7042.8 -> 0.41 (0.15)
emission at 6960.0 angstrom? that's [O II] 3727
